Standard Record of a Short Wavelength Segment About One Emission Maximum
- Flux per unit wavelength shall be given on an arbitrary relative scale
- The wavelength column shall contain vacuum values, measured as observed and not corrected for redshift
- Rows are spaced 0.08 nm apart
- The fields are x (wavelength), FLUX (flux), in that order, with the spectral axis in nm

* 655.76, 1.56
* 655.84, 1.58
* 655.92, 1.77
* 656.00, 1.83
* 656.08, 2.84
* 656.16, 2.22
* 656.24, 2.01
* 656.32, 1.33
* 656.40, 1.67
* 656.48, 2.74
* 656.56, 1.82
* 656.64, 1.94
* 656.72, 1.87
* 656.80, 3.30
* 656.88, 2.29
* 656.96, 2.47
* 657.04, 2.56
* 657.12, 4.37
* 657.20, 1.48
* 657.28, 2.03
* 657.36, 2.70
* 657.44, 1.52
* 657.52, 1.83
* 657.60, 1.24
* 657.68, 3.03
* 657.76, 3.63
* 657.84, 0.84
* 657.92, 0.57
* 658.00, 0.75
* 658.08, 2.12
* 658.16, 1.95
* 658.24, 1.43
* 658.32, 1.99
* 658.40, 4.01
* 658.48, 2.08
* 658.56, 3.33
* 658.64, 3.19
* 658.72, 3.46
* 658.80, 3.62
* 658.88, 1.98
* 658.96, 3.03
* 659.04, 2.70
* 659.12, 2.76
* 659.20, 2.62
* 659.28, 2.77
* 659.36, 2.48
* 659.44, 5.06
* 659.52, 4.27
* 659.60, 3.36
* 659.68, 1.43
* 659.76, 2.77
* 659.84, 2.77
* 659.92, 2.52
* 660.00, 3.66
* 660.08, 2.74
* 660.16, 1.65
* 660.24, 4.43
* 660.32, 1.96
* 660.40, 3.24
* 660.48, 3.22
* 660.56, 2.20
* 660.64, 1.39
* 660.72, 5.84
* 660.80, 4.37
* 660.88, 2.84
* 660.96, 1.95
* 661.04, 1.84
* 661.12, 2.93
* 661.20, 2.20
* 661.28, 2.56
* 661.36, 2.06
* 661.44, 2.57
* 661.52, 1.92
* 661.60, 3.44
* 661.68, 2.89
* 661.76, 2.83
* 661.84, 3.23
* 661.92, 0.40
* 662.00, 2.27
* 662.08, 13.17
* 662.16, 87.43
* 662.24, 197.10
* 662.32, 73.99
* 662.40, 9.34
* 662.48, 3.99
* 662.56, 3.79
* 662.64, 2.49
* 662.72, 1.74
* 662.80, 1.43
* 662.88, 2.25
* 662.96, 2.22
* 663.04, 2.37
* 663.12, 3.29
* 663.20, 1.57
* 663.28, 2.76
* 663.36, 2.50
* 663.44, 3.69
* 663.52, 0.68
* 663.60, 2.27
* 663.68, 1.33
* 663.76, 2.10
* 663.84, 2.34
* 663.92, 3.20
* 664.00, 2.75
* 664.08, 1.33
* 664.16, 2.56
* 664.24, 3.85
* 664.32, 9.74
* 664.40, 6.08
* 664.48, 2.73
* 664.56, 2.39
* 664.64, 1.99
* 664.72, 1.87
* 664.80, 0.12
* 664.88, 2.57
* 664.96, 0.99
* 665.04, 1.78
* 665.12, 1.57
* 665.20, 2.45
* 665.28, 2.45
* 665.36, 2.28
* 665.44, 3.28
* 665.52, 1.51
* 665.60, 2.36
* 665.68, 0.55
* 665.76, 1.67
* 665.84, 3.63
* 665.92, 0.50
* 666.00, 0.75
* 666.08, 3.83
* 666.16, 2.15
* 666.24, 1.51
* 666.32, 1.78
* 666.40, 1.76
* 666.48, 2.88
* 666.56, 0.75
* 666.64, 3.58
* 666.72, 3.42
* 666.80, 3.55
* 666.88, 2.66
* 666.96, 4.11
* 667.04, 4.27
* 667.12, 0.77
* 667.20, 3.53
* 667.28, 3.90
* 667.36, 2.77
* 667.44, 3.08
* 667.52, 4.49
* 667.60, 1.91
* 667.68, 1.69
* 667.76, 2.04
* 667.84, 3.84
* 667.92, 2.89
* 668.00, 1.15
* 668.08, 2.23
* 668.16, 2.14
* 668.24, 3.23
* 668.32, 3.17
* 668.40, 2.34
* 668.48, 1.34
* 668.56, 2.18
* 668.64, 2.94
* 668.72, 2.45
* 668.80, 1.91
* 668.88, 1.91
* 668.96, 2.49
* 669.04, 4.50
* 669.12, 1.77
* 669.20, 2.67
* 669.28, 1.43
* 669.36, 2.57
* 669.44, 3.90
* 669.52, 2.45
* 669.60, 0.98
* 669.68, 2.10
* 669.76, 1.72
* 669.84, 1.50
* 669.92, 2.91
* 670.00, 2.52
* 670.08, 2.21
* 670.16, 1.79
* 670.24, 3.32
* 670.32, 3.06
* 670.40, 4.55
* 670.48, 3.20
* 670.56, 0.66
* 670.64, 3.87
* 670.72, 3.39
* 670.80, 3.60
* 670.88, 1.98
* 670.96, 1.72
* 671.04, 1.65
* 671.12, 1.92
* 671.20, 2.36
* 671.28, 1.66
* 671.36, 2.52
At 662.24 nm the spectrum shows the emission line H-alpha 6563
